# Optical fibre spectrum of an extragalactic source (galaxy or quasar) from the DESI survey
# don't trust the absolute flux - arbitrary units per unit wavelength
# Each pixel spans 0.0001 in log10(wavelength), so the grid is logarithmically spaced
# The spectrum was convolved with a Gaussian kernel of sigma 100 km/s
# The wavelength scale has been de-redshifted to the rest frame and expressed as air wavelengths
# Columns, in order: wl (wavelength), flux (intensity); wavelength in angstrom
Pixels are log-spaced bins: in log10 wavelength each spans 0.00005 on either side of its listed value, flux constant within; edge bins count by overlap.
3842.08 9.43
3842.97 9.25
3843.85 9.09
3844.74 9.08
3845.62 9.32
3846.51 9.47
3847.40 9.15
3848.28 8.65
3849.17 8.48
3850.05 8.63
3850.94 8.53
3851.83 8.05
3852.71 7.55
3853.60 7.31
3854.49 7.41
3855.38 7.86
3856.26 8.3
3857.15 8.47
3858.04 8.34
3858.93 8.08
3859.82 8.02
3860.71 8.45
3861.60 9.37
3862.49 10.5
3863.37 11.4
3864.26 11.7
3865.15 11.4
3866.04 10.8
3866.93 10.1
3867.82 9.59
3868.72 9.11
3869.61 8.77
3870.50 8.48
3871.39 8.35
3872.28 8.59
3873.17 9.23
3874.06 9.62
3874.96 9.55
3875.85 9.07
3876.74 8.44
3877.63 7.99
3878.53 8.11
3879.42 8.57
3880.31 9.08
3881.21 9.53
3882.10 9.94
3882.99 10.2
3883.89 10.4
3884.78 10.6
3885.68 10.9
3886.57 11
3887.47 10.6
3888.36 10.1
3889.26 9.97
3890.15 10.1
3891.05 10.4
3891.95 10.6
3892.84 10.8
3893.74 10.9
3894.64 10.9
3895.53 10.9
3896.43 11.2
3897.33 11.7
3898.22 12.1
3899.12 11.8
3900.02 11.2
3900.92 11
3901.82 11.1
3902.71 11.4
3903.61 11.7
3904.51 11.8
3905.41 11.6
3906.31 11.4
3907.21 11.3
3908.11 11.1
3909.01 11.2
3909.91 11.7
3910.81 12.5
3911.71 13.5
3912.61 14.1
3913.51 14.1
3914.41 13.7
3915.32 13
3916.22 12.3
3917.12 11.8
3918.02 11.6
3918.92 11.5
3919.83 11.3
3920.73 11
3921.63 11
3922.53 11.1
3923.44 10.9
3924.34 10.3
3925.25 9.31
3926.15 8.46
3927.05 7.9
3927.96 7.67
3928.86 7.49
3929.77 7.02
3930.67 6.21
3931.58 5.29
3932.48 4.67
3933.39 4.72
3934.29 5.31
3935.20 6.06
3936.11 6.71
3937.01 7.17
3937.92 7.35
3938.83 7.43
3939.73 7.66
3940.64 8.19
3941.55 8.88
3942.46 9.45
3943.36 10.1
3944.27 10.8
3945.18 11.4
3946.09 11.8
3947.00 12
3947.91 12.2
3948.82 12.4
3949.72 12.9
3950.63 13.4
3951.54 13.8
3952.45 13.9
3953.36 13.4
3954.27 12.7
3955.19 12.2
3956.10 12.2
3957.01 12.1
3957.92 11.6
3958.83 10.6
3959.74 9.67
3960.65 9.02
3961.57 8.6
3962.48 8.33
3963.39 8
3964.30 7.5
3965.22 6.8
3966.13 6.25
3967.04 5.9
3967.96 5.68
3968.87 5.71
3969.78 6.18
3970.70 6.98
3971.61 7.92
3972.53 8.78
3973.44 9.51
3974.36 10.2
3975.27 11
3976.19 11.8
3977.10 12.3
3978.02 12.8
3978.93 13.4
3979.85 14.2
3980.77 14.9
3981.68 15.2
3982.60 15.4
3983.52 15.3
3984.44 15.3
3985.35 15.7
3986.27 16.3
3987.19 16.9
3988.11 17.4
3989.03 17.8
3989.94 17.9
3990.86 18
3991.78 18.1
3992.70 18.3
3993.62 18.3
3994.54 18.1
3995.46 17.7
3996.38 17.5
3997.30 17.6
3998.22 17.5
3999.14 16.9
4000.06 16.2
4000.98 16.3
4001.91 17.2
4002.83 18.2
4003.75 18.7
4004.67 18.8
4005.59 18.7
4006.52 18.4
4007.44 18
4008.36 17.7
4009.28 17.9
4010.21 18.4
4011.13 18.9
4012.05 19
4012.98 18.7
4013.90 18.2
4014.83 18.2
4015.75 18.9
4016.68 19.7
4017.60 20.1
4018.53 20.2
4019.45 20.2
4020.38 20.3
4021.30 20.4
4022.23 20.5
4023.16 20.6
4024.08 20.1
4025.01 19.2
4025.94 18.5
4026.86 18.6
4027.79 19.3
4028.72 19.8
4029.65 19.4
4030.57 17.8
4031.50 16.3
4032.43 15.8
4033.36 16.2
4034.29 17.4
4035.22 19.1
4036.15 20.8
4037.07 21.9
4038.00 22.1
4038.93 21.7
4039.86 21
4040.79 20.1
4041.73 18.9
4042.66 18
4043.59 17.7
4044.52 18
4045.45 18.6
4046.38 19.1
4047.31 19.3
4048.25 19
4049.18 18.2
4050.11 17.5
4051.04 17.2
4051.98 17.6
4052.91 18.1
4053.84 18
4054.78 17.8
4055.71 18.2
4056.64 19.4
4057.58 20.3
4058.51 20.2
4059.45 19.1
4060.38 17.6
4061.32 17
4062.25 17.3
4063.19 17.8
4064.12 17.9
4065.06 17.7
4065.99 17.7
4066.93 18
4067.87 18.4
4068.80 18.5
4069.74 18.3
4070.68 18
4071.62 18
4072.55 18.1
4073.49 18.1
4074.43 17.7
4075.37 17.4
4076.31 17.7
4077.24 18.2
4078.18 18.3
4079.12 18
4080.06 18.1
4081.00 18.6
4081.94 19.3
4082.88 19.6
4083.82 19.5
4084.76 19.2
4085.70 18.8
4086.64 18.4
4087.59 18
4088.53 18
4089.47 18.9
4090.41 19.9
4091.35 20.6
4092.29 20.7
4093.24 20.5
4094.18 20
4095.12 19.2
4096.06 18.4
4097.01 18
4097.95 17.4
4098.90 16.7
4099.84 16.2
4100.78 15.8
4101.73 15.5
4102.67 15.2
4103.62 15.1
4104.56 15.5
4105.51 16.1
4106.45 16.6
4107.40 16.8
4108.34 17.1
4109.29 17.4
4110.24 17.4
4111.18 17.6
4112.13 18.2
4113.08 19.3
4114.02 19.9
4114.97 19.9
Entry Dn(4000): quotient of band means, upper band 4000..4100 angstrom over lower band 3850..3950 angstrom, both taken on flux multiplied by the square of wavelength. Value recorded 2.04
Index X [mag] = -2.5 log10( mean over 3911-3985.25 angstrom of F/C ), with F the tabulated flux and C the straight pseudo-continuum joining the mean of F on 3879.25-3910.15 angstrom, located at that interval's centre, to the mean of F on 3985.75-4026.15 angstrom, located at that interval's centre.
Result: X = 0.37 mag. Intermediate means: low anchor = 10.8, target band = 10.2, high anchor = 18.4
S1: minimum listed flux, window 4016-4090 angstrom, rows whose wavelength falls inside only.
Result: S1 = 15.8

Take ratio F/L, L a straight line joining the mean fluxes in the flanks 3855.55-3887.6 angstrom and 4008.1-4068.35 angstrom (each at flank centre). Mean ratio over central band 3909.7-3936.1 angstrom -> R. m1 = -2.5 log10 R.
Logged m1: 0.24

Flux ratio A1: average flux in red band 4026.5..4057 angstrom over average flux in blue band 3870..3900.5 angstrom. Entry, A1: 1.87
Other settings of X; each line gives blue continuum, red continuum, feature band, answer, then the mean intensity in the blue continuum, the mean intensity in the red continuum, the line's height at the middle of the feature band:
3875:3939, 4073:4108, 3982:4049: -0.24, 10.1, 18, 14.8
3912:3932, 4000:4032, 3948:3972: 0.35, 10.3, 18.8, 13.8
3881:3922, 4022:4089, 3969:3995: 0.09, 11.4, 18.6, 15.1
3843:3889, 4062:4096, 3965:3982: 0.39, 9.21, 18.6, 13.9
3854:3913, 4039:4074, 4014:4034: -0.13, 10.2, 18.4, 16.9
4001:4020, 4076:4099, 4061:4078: 0.05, 18.7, 18.8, 18.8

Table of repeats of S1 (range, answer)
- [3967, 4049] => 5.68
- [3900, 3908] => 11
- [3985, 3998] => 15.7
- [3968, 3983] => 5.71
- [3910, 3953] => 4.67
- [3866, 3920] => 7.99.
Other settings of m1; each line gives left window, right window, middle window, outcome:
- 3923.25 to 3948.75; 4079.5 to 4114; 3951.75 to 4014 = -0.228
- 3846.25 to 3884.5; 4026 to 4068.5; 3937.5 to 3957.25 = 0.195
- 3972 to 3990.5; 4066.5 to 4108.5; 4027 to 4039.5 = -0.188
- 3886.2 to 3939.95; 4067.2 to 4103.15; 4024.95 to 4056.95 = -0.158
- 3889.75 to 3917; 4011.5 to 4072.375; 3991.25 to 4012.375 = -0.074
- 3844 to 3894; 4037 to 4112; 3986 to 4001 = -0.187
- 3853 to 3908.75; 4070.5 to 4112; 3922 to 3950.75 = 0.349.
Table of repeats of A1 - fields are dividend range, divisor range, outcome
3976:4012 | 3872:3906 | 1.63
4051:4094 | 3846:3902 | 1.92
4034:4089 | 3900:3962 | 1.78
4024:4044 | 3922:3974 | 2.11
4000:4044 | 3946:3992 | 1.59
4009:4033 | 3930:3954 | 2.03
